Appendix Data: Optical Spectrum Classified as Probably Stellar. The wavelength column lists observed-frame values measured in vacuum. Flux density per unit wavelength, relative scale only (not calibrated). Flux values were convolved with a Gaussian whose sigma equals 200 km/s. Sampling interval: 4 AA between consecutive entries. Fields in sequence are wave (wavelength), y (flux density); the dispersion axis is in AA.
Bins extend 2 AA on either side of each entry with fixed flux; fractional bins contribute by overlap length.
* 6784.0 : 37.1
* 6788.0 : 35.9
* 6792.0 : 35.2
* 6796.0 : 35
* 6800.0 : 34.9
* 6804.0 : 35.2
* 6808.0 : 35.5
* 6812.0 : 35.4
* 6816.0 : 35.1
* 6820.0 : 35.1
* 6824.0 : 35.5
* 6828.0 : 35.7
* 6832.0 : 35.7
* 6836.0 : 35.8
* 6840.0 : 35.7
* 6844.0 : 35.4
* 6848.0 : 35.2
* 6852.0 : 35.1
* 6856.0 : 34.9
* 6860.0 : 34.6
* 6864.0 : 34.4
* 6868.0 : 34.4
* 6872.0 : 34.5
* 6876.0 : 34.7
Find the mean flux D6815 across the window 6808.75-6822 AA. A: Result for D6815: 35.2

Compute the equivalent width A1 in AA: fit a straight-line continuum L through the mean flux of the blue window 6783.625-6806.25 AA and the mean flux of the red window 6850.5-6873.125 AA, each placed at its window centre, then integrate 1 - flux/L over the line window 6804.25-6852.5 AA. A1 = -0.54 AA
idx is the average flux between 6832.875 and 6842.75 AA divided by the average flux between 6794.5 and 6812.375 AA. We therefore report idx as 1.02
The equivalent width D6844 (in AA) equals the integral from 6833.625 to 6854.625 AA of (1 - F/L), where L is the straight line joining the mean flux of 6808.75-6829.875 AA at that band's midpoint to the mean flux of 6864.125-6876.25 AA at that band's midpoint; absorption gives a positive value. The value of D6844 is -0.3 AA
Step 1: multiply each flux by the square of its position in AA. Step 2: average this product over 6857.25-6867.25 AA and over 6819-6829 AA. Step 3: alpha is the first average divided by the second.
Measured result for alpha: 0.98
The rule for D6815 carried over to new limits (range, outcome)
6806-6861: 35.3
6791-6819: 35.2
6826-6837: 35.7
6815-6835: 35.5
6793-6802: 35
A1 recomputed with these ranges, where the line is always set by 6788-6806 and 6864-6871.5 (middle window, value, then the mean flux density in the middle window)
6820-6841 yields -0.49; 35.6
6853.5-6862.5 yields -0.06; 34.8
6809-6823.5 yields -0.12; 35.3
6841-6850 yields -0.18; 35.3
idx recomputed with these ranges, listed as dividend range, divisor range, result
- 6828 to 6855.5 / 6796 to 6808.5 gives 1.01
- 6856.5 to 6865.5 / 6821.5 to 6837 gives 0.97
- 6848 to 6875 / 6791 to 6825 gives 0.99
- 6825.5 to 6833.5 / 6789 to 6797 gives 1.01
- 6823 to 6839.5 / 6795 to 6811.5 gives 1.01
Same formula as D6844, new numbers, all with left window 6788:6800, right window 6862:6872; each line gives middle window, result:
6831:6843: -0.3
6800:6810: -0.1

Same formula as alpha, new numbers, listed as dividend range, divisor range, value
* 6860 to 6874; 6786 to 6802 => 1.00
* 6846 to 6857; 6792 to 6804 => 1.02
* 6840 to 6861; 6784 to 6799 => 1.00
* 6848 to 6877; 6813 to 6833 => 0.99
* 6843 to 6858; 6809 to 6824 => 1.01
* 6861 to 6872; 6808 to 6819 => 0.99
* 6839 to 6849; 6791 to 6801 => 1.03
